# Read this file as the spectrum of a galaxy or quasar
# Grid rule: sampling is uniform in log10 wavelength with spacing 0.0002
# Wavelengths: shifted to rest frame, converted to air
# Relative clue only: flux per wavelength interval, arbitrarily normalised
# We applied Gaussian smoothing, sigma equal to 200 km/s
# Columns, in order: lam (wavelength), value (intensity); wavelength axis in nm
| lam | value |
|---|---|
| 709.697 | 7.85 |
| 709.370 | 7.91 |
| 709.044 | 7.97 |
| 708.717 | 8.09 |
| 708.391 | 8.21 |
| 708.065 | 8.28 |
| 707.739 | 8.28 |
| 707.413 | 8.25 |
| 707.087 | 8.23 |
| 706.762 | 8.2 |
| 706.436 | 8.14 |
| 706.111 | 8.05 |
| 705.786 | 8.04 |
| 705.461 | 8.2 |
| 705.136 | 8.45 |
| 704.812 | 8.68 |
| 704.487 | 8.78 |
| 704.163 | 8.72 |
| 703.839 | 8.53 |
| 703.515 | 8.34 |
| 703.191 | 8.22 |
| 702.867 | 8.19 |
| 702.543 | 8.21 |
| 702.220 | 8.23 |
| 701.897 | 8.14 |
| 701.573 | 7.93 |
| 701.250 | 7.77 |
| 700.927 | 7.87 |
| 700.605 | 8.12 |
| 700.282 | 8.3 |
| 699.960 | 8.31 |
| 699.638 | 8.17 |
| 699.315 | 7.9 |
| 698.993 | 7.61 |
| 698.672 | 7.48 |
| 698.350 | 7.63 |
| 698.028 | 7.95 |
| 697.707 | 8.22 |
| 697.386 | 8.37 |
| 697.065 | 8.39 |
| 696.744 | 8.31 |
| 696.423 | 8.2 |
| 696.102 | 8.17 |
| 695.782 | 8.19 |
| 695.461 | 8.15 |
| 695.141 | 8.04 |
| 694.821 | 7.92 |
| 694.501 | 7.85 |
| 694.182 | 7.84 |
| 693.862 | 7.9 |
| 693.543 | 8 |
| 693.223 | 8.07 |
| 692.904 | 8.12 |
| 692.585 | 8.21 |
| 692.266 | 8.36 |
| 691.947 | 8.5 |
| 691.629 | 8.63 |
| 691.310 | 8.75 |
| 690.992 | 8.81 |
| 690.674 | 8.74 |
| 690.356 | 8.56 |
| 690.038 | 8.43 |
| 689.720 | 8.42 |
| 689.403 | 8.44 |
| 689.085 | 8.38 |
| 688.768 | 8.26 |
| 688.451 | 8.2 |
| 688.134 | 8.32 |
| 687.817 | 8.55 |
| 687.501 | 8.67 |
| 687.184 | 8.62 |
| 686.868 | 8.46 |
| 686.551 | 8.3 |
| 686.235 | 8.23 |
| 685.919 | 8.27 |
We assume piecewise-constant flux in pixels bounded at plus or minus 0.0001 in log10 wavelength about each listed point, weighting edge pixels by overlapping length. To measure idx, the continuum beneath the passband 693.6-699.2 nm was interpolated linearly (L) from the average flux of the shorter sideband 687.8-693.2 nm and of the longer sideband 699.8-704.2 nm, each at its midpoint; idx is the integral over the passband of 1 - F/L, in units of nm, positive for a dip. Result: 0.20 nm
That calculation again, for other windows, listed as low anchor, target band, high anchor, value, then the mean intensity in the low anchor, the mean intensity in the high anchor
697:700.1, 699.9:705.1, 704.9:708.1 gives -0.11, 7.99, 8.22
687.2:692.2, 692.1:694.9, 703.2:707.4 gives 0.15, 8.51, 8.35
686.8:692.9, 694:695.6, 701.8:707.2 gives 0.09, 8.48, 8.32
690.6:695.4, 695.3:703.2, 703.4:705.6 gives 0.30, 8.24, 8.54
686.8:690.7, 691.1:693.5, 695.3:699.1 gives -0.02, 8.46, 8.06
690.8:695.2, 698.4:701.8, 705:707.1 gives 0.11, 8.22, 8.18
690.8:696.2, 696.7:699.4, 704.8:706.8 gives 0.08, 8.21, 8.22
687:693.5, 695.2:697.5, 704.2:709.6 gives 0.03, 8.44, 8.24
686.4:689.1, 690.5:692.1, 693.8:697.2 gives -0.08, 8.42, 8.09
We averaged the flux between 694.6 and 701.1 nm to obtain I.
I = 8.06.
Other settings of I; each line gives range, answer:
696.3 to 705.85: 8.18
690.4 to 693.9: 8.39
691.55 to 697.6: 8.16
